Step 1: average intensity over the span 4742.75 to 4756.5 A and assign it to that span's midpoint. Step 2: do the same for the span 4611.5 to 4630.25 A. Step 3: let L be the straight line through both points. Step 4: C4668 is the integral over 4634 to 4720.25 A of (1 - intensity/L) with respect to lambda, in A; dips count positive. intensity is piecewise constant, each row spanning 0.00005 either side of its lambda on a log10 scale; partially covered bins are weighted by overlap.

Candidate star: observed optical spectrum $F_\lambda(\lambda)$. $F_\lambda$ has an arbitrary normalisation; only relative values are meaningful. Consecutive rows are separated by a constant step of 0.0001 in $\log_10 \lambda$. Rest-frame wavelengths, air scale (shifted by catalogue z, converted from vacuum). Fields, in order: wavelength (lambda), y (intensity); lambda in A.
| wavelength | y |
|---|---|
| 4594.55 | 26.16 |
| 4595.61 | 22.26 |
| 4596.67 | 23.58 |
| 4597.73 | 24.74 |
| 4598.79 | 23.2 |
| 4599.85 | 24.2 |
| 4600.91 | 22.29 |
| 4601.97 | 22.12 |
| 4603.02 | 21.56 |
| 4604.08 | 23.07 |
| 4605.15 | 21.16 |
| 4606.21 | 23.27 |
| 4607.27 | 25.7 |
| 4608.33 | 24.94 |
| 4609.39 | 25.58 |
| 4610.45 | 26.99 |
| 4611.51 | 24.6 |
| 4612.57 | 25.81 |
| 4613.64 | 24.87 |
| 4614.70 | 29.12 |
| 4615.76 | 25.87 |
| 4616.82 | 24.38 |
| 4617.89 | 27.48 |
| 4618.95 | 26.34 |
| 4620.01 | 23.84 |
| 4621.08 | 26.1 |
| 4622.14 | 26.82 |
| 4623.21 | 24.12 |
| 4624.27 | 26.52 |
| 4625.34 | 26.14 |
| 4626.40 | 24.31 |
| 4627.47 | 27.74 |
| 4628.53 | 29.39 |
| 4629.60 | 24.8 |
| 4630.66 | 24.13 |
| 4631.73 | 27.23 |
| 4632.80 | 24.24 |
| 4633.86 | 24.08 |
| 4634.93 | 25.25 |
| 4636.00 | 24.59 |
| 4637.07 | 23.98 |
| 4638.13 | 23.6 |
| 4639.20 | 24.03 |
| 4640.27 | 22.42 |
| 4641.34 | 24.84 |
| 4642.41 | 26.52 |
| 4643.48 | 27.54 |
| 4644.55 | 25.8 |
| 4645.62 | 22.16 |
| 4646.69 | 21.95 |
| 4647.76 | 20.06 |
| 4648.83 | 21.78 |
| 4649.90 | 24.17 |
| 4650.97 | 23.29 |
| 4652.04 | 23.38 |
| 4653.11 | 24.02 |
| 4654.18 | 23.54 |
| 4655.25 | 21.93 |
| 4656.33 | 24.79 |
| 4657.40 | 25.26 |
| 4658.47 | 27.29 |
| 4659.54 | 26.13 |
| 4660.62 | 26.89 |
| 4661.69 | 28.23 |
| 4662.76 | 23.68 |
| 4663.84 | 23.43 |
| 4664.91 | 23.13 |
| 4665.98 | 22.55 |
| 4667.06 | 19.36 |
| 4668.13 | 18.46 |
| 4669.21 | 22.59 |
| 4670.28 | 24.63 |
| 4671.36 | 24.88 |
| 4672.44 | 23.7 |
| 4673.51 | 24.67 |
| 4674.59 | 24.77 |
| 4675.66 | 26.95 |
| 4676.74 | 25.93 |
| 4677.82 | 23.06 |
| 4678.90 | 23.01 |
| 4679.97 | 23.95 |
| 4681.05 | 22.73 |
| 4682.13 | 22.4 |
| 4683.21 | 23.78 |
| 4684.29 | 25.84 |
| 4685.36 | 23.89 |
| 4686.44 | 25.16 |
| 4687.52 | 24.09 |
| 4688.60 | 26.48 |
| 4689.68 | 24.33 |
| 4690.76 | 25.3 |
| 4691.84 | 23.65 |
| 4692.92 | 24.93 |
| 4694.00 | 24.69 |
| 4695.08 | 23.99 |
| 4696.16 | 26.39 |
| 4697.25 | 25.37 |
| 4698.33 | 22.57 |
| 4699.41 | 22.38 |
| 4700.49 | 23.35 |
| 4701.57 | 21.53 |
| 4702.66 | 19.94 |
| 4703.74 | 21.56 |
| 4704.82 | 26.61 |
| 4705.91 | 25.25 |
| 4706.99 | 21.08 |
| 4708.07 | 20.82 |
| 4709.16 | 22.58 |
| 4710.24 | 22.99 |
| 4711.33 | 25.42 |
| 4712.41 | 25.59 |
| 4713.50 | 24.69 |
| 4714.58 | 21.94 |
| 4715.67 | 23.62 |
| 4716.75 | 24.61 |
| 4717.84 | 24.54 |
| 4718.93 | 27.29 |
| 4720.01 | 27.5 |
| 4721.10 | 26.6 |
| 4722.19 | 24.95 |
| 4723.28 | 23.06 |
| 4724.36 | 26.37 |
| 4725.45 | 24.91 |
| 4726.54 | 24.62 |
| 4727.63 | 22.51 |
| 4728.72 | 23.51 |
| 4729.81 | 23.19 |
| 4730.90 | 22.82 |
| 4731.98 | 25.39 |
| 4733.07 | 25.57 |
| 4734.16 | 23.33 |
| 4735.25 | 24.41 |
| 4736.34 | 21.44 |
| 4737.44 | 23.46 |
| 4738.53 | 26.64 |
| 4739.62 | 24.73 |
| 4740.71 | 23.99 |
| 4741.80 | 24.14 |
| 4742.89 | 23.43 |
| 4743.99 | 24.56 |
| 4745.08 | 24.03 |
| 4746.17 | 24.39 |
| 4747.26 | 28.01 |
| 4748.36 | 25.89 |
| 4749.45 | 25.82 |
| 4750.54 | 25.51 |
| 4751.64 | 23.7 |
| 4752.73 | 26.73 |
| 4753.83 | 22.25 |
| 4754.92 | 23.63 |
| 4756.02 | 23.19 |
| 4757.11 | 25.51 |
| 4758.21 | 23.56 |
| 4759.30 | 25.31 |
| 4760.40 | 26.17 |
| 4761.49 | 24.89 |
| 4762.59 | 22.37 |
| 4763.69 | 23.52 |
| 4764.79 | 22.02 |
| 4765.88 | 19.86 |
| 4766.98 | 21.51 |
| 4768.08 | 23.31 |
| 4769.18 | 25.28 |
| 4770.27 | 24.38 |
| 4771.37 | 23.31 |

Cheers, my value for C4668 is 4.97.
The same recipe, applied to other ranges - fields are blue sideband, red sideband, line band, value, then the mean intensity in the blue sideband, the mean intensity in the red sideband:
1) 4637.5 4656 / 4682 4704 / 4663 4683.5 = 0.4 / 23.6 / 23.9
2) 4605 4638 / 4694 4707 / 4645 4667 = 0.7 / 25.5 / 23.5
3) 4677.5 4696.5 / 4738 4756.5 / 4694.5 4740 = 0.9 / 24.3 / 24.7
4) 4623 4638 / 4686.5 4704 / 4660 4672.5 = 0.6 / 25.5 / 23.9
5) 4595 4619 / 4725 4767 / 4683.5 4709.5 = 0.5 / 24.5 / 24.1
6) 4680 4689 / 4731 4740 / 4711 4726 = -0.5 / 24.2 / 24.3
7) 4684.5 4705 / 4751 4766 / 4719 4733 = -0.5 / 24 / 23.9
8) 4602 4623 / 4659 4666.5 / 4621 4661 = 0.4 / 25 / 24.9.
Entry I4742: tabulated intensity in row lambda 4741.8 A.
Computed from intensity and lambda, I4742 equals 24.14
